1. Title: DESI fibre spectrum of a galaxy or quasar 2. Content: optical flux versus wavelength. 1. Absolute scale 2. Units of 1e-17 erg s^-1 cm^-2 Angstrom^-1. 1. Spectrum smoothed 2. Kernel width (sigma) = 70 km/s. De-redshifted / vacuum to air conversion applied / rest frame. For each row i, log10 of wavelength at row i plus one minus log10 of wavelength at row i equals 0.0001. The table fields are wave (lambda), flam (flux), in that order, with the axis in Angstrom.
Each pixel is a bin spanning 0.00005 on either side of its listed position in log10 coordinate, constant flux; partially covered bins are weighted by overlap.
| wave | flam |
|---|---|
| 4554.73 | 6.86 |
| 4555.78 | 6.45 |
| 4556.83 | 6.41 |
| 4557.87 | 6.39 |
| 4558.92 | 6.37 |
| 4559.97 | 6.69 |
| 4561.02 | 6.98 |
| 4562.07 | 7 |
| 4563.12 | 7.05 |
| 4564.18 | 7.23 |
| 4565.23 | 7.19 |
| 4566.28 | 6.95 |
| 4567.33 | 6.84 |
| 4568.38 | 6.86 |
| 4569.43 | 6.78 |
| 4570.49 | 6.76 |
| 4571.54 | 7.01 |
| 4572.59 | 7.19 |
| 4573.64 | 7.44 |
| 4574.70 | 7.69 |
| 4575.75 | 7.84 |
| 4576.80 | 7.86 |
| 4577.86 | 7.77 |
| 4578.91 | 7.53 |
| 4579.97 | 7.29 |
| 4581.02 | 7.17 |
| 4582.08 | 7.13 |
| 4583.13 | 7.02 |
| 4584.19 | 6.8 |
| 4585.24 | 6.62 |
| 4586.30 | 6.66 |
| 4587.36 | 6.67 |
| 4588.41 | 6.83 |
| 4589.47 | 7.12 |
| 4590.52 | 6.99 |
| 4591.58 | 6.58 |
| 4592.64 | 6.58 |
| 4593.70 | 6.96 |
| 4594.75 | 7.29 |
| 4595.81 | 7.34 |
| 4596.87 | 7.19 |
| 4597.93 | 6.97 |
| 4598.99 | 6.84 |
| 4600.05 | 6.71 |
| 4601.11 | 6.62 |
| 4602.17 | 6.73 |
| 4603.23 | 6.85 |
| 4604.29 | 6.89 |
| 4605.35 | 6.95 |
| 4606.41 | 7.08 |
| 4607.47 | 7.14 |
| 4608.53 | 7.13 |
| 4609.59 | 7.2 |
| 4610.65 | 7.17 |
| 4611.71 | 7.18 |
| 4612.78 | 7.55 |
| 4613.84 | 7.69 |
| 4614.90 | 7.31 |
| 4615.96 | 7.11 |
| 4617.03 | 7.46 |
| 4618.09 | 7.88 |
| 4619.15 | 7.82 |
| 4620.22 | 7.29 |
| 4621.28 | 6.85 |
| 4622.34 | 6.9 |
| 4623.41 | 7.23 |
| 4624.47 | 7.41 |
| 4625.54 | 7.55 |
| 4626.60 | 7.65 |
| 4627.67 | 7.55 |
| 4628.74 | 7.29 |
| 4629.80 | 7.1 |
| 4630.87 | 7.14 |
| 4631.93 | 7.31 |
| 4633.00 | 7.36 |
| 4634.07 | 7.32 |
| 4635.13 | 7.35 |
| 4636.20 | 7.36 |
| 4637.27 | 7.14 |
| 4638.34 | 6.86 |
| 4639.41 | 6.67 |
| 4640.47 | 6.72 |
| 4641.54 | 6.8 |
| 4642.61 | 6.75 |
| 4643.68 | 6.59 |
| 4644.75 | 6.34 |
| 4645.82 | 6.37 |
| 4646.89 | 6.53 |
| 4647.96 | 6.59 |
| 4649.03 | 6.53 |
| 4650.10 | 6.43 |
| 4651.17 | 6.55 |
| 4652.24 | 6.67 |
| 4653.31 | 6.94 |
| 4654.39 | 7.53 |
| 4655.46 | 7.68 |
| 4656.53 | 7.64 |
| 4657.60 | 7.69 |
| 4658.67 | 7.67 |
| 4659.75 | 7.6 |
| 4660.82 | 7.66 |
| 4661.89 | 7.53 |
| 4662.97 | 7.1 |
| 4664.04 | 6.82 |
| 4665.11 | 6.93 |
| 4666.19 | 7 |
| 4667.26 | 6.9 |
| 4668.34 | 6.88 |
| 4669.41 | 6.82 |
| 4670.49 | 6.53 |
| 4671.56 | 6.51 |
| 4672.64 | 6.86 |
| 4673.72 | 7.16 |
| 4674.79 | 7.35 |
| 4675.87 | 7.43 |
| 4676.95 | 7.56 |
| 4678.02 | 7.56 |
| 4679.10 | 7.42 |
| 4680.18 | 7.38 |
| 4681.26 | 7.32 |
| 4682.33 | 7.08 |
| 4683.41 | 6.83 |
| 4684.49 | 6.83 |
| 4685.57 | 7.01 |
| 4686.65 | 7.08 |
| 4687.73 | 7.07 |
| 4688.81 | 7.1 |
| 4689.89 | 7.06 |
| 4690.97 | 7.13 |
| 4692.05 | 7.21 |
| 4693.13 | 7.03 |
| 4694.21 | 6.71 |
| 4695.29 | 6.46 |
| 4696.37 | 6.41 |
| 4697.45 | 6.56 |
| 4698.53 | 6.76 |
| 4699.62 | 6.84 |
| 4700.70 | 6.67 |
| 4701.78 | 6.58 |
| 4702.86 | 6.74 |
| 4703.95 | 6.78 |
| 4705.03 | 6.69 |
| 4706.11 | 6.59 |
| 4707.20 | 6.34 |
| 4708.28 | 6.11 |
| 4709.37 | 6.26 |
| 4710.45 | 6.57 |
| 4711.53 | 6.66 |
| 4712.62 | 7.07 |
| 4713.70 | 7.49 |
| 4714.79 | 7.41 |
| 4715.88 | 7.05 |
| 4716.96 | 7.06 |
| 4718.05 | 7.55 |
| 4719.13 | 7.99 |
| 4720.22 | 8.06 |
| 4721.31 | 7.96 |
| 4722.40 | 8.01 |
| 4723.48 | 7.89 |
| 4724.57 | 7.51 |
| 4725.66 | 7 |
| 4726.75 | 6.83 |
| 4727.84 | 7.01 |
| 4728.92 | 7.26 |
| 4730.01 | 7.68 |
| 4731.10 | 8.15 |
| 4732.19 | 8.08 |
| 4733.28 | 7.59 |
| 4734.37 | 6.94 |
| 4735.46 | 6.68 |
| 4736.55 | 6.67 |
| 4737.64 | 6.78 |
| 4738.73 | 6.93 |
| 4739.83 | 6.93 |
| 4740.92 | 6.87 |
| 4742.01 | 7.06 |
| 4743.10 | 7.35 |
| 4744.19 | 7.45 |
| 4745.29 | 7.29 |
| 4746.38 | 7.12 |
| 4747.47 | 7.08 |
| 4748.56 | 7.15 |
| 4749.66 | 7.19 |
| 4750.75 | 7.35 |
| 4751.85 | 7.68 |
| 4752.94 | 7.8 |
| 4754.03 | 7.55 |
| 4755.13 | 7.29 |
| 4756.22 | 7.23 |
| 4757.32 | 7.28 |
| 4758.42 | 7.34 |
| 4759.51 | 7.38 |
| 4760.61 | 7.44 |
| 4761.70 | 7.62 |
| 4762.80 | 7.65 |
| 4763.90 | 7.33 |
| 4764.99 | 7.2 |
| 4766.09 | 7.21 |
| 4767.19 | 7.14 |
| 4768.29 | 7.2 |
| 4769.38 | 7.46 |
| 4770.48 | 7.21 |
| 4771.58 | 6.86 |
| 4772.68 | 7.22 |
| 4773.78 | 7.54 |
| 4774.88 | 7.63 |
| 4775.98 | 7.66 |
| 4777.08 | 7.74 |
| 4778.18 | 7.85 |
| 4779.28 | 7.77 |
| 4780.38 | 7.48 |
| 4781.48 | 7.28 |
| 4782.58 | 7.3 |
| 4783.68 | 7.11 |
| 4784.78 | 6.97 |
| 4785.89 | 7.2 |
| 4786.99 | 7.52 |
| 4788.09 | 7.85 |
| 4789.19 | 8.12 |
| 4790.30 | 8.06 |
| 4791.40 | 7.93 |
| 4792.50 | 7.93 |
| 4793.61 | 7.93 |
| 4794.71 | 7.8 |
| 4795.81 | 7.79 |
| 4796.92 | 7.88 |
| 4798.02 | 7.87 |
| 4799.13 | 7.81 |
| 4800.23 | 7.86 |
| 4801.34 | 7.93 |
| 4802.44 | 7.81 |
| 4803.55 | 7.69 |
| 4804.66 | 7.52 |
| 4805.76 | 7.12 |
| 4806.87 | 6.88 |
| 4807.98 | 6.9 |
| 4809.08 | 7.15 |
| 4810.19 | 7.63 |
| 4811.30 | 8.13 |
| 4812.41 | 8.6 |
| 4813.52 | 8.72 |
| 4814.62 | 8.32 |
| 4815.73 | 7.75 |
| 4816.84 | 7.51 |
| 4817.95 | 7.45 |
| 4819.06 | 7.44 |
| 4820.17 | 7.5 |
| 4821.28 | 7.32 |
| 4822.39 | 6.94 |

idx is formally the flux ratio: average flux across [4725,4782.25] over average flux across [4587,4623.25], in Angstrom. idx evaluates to 1.03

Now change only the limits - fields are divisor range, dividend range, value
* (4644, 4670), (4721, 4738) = 1.05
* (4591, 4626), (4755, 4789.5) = 1.04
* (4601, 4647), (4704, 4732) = 1.01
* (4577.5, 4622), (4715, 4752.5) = 1.03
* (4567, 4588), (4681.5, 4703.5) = 0.96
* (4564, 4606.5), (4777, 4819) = 1.09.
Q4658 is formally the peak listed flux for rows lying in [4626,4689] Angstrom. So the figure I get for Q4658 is 7.69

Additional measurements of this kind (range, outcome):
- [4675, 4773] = 8.15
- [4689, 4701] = 7.21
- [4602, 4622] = 7.88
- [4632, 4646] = 7.36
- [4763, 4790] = 8.12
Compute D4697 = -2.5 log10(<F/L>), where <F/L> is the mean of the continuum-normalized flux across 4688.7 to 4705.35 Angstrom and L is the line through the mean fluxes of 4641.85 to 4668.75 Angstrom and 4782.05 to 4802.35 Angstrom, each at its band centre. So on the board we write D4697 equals 0.07 mag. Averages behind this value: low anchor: 7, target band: 6.79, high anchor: 7.72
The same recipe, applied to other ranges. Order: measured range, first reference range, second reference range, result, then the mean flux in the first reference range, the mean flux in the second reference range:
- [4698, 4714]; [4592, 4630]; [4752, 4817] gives 0.11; 7.18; 7.58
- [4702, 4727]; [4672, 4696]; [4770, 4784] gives 0.02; 7.11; 7.44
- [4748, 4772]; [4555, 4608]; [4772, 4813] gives 0.03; 6.99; 7.63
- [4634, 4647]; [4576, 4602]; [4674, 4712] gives 0.02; 7.03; 6.89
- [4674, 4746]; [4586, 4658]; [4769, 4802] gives 0.04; 7.06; 7.62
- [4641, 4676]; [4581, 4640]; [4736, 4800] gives 0.04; 7.12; 7.42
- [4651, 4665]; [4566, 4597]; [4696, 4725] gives -0.04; 7.09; 7.03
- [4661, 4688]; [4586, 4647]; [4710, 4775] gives 0.02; 7.07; 7.32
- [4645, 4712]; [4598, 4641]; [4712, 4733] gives 0.07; 7.18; 7.53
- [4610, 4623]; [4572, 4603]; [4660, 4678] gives -0.04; 7.08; 7.09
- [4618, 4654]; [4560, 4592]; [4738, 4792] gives 0.03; 7.09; 7.38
